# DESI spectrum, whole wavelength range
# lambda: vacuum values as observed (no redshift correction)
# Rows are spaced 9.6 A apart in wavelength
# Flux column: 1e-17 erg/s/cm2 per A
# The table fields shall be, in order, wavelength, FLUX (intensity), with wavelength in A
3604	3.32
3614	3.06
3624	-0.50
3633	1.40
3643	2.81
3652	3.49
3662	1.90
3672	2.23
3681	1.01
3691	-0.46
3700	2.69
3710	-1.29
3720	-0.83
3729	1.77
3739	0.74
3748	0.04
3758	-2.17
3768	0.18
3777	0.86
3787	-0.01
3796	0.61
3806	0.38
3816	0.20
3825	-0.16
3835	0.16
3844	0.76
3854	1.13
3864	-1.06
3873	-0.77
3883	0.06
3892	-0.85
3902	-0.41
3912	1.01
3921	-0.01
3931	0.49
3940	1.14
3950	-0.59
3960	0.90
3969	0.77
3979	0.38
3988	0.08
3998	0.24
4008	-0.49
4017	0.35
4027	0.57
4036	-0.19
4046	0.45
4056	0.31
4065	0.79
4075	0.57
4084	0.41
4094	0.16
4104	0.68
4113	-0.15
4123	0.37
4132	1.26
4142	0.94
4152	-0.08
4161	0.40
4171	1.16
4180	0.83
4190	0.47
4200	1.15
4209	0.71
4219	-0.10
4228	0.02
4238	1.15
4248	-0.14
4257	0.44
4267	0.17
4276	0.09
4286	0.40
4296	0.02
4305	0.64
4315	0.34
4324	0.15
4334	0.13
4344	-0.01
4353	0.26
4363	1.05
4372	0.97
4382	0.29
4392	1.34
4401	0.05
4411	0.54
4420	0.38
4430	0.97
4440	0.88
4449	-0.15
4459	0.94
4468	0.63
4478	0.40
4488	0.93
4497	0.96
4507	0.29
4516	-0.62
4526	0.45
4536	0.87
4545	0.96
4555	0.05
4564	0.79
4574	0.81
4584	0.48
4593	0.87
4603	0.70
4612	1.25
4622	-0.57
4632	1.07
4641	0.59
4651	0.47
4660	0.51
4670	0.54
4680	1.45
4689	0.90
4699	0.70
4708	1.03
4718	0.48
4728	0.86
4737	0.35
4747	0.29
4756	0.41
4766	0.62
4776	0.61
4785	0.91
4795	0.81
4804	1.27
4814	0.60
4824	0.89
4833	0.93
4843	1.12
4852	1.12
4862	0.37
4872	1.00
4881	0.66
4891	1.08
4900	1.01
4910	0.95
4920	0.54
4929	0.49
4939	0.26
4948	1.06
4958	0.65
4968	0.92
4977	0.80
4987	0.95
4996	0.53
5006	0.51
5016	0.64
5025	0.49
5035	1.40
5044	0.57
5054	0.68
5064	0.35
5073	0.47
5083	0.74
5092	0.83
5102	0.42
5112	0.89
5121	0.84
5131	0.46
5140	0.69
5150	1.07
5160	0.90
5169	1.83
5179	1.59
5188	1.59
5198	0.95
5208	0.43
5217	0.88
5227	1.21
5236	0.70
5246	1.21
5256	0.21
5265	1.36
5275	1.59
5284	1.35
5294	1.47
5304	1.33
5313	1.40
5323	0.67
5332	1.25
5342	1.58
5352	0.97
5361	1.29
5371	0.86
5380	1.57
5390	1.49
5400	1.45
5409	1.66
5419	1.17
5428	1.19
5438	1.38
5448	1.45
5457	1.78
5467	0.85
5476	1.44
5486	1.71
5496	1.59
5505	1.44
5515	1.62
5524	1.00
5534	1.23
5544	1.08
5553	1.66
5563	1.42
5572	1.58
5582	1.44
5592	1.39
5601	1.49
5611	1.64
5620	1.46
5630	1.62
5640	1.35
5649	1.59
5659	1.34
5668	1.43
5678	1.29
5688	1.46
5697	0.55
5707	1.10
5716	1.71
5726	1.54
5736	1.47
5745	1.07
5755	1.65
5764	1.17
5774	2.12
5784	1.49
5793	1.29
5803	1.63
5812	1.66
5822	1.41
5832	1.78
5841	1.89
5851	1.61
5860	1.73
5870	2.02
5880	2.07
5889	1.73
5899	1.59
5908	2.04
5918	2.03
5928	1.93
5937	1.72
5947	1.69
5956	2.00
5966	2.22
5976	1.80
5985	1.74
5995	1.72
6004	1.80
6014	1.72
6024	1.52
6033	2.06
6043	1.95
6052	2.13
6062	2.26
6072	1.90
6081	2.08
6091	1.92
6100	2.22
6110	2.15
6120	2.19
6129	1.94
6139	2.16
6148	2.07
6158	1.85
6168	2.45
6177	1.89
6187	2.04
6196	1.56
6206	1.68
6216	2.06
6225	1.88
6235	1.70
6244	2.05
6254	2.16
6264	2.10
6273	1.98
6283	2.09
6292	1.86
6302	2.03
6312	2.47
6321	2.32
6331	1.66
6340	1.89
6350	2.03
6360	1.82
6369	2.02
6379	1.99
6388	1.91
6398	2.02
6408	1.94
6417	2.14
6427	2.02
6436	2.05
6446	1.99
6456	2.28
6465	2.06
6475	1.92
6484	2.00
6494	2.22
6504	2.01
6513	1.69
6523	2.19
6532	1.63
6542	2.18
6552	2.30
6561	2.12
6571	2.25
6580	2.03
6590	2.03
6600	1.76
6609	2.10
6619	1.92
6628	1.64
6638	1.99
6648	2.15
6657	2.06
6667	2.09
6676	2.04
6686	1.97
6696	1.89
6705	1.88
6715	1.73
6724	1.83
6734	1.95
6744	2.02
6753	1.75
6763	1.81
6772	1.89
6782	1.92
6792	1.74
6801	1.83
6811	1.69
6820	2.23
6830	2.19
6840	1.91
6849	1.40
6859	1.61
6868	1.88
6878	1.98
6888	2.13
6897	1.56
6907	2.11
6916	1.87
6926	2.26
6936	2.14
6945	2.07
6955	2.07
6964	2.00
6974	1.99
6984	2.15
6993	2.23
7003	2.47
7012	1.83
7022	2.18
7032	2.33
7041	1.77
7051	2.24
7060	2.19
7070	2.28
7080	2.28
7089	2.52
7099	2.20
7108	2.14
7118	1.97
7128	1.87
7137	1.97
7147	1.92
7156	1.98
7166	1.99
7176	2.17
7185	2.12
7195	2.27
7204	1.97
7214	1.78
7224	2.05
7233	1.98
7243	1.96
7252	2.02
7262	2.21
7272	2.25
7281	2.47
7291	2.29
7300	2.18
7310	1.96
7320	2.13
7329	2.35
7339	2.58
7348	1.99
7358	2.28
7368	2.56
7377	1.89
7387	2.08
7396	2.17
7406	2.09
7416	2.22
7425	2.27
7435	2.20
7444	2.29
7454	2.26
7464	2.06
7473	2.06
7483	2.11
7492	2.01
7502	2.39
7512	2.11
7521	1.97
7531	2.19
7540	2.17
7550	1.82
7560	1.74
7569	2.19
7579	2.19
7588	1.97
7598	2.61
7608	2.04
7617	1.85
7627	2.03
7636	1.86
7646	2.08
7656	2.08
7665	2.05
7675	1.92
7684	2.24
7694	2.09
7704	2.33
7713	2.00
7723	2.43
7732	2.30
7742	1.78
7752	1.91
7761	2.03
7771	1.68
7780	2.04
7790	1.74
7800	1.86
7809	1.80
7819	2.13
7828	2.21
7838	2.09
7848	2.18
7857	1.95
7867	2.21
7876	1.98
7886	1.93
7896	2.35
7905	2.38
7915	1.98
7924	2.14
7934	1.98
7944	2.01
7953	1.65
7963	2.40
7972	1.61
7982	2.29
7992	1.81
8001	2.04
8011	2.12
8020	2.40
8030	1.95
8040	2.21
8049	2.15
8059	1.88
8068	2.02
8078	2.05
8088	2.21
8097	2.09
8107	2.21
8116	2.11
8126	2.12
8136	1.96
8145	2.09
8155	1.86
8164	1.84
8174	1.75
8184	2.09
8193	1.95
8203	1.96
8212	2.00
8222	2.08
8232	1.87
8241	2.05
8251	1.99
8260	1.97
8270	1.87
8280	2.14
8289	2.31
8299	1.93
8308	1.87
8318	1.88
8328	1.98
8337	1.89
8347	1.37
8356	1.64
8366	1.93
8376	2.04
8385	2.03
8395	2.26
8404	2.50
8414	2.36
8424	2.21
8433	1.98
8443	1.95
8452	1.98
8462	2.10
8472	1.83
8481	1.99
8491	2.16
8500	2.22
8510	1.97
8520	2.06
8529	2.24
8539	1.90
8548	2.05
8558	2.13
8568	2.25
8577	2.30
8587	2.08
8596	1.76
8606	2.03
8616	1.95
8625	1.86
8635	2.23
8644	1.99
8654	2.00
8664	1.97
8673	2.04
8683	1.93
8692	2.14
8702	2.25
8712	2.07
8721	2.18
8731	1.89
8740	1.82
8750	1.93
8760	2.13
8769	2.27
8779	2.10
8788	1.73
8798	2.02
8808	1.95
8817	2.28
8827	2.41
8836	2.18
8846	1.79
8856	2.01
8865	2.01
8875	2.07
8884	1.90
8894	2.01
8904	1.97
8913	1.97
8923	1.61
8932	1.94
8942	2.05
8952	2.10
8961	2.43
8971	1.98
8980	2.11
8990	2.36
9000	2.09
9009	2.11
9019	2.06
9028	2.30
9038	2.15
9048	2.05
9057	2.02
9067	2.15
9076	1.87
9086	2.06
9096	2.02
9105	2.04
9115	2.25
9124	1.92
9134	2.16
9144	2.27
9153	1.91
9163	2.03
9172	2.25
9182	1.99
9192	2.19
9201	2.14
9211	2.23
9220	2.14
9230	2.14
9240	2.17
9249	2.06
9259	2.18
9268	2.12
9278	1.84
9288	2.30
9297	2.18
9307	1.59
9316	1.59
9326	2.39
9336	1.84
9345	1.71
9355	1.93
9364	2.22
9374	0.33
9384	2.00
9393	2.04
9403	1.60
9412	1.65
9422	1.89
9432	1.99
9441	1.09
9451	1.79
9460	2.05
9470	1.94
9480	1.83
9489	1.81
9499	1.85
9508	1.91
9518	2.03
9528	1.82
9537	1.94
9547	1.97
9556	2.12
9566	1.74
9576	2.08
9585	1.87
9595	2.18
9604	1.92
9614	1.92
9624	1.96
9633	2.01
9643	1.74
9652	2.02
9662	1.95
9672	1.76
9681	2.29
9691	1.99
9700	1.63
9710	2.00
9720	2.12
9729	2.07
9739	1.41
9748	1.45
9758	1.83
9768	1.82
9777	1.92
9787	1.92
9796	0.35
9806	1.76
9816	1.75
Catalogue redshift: 0.323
